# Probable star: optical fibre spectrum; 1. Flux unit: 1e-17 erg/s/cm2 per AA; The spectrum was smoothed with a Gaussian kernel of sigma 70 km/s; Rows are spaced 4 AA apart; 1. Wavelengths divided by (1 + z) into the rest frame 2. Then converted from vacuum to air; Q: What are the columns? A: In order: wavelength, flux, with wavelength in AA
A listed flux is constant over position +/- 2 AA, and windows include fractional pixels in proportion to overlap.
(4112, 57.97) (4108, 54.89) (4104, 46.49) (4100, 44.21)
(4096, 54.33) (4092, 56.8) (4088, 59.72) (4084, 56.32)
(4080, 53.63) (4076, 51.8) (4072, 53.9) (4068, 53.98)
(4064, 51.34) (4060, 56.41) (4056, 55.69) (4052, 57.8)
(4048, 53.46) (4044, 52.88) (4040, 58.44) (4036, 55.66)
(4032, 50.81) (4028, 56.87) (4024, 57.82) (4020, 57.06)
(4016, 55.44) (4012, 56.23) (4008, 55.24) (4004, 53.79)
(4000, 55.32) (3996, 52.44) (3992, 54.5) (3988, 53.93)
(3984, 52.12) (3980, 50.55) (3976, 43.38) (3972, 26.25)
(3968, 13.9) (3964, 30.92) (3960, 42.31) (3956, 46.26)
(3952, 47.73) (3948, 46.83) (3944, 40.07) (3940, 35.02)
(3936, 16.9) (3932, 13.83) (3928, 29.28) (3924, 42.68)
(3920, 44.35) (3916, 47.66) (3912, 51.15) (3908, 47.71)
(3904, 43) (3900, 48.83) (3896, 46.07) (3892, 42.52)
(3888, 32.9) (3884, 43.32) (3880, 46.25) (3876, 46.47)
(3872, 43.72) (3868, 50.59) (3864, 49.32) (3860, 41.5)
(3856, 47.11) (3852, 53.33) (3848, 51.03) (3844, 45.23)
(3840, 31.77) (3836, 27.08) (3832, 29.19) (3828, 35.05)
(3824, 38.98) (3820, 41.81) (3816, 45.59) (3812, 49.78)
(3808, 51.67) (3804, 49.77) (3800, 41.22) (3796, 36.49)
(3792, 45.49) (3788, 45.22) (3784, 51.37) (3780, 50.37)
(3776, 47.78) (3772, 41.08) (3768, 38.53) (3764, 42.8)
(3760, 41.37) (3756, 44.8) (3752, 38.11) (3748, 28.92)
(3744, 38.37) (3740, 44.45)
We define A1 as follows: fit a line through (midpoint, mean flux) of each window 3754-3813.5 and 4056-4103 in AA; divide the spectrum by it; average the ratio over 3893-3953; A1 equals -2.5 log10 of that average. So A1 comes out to 0.22 mag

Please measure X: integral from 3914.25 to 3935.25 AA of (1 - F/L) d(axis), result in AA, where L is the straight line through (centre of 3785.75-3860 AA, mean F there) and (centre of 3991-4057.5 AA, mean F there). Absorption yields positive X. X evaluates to 6.25 AA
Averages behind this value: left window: 42.5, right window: 55.3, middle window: 34.3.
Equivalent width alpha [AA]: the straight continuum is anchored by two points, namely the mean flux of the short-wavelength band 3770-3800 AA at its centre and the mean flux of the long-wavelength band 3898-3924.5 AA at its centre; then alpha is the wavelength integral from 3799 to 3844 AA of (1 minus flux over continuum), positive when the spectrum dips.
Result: 5.1 AA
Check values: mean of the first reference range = 45.1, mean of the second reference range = 46.7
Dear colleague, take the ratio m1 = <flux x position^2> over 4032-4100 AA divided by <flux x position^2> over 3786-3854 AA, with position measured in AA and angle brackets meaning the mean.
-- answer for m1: 1.47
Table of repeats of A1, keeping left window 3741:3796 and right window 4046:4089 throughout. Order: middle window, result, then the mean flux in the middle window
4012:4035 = -0.05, 55.7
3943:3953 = 0.11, 45.1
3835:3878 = 0.03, 44.7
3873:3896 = 0.11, 42.7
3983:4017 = -0.05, 54.4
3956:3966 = 0.29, 38.5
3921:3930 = 0.31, 36.9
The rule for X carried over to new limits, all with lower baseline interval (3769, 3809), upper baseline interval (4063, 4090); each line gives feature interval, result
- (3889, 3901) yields 1.1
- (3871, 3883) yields 0.7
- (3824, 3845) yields 6.0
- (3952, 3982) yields 8.3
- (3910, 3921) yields 0.3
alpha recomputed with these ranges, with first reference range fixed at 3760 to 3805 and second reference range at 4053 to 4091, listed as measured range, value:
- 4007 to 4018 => -0.6 AA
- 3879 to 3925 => 3.8 AA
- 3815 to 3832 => 2.6 AA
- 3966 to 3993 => 5.2 AA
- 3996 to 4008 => -0.5 AA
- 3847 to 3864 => -0.5 AA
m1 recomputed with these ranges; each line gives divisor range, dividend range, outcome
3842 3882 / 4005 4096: 1.28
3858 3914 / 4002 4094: 1.33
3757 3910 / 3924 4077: 1.18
